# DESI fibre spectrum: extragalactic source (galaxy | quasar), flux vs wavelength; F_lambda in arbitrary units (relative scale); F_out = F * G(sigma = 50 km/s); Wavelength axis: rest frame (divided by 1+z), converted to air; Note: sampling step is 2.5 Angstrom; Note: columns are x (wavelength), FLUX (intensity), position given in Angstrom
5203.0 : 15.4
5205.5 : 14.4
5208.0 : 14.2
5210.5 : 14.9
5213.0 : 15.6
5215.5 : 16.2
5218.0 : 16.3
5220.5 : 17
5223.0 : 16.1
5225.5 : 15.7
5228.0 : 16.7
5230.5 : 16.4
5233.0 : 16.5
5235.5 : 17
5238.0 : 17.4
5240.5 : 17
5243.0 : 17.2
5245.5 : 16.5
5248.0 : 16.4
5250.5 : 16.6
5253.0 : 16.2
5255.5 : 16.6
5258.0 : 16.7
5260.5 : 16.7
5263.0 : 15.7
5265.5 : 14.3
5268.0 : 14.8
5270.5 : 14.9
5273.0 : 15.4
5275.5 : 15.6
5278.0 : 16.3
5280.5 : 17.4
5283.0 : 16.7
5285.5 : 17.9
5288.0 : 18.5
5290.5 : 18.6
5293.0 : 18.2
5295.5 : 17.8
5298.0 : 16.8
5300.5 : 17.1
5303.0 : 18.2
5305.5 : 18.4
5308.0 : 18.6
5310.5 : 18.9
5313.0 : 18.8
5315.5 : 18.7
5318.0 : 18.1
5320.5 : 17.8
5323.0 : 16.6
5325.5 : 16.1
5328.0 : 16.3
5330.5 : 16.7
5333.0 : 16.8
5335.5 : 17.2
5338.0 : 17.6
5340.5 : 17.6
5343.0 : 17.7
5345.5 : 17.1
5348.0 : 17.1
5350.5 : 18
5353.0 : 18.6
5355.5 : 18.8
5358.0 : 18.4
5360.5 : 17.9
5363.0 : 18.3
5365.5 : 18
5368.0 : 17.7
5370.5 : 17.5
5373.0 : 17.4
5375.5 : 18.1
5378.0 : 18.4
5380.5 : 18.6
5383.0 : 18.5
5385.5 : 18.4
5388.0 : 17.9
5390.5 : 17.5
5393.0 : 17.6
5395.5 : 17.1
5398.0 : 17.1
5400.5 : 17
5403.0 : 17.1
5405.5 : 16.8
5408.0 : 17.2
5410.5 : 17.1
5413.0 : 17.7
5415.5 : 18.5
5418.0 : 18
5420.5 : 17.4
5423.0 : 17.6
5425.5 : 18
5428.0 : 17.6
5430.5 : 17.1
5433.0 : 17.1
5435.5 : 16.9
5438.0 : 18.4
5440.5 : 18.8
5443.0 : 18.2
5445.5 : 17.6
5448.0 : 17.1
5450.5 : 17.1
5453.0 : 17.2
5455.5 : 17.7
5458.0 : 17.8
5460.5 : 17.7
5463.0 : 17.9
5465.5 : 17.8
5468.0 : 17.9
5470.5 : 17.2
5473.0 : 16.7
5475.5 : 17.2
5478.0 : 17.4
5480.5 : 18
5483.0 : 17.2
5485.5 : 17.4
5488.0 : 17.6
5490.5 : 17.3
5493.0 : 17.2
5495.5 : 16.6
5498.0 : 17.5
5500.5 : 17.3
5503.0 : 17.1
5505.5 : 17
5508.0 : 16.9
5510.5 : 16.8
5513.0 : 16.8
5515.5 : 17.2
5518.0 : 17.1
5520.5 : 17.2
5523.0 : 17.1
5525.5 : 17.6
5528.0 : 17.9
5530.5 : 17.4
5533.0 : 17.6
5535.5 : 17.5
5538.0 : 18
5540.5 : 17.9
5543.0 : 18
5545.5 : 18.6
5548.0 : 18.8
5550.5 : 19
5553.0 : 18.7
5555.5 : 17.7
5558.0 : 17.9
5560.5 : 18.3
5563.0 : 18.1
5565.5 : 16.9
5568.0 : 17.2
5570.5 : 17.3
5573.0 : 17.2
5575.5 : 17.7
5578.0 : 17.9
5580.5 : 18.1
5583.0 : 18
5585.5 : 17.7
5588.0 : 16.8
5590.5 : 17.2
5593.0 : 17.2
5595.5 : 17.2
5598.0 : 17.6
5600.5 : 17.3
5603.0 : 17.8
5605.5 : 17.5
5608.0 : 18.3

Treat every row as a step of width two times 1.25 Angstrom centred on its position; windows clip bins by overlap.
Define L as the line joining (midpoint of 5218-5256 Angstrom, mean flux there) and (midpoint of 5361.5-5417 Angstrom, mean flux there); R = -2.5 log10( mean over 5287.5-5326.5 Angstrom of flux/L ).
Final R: -0.05 mag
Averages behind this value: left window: 16.6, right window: 17.7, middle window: 18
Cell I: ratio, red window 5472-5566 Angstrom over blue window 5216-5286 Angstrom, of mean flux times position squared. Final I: 1.2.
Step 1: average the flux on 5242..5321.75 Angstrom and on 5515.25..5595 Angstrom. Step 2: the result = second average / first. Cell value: 1.04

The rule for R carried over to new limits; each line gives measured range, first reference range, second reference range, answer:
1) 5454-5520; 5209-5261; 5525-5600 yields 0.009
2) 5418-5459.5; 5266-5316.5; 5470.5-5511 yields -0.023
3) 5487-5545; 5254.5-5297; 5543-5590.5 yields 0.019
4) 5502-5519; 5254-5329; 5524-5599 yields 0.041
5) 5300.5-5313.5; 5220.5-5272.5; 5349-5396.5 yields -0.080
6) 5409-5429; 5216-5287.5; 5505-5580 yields -0.039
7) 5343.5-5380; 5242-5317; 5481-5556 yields -0.047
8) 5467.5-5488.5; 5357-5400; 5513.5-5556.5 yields 0.029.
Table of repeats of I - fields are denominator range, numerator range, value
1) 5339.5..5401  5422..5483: 1.01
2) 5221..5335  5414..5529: 1.11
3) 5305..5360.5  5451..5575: 1.06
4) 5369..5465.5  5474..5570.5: 1.03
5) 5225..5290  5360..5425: 1.13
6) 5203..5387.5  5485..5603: 1.13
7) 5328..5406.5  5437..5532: 1.03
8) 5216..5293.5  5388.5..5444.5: 1.13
